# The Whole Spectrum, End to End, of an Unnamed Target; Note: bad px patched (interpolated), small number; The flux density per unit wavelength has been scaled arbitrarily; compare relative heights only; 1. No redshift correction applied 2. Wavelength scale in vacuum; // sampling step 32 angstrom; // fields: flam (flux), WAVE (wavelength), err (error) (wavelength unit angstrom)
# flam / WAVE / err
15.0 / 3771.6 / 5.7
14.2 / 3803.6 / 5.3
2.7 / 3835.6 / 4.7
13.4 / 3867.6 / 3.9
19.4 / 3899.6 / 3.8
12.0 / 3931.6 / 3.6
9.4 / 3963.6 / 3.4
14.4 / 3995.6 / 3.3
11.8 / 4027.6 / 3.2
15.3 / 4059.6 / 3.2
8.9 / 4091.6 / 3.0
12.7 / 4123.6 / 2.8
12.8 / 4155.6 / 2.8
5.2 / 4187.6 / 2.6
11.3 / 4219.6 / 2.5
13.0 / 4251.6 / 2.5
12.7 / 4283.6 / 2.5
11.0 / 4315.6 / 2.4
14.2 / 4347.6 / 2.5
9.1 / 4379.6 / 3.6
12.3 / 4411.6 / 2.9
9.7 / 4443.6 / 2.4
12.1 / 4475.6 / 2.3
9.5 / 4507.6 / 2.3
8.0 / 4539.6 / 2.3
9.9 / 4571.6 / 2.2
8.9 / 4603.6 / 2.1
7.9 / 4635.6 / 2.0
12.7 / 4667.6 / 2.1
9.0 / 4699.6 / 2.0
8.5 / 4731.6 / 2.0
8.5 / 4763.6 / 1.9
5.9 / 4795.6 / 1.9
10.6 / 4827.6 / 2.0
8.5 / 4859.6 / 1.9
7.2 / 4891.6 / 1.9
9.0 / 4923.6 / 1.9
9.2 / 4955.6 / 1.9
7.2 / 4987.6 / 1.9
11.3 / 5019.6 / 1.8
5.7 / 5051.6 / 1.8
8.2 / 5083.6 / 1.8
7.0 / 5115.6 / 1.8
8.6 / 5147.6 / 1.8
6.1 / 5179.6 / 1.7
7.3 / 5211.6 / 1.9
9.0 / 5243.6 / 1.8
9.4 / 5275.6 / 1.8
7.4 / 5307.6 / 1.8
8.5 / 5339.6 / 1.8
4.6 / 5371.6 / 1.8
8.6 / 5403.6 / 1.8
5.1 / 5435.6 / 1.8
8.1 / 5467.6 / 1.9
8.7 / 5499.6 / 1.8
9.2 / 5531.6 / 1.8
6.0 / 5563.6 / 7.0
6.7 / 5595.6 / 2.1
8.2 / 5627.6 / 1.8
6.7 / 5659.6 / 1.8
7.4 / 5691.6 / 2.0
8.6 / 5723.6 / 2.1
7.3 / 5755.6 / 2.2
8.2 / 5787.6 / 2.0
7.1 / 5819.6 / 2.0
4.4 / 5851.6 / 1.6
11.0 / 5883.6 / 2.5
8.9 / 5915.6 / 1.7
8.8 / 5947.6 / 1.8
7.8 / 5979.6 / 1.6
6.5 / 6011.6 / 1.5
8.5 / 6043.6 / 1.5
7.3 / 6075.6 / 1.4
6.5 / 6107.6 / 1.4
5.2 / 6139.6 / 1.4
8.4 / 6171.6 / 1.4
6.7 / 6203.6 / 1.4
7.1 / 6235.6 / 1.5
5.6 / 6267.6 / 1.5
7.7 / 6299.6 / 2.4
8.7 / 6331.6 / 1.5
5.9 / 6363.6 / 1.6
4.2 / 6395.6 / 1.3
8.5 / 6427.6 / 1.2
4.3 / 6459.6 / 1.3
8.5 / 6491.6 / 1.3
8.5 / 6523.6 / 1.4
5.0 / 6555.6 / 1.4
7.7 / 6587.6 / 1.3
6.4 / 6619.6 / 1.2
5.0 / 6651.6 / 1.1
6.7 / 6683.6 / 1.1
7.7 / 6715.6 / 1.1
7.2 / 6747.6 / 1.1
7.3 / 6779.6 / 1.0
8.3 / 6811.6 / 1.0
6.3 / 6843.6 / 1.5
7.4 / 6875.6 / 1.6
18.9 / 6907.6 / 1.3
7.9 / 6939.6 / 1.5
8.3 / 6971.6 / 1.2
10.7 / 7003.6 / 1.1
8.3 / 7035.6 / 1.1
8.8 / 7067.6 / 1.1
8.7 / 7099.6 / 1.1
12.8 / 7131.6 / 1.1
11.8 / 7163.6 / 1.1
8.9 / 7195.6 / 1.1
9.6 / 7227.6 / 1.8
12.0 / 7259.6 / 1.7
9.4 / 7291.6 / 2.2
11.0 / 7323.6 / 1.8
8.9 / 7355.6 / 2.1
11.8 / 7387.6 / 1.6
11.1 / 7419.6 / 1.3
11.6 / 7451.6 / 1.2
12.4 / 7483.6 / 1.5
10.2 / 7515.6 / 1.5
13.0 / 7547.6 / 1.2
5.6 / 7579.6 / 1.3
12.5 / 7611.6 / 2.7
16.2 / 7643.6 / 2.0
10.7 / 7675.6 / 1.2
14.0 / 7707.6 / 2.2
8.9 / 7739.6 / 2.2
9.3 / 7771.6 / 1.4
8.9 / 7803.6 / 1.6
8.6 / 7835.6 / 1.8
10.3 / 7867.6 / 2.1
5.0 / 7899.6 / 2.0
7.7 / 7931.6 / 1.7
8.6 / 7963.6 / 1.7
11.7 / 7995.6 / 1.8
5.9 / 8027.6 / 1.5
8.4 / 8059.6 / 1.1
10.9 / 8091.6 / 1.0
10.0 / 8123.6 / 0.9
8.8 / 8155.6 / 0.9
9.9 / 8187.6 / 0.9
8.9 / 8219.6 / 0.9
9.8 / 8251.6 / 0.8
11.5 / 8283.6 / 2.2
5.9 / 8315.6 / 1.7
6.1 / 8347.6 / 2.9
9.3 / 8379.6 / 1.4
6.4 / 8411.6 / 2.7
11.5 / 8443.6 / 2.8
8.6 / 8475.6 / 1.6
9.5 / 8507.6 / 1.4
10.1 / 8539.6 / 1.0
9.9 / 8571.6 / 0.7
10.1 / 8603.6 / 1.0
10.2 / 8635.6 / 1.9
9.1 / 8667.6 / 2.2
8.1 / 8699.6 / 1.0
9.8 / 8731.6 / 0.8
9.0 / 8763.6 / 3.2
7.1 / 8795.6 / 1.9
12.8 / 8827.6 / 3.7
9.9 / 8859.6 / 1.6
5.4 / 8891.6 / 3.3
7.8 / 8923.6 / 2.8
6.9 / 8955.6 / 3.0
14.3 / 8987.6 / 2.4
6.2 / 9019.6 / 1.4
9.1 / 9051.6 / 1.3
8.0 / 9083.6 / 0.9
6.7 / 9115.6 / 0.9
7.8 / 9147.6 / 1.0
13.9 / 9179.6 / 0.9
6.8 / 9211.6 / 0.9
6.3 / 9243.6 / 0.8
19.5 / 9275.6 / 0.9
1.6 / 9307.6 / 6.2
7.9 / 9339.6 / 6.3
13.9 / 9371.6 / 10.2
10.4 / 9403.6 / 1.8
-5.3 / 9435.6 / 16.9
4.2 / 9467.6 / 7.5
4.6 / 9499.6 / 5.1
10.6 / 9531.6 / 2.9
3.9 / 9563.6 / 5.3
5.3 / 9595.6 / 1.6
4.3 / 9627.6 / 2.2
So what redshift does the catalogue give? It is 0.85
